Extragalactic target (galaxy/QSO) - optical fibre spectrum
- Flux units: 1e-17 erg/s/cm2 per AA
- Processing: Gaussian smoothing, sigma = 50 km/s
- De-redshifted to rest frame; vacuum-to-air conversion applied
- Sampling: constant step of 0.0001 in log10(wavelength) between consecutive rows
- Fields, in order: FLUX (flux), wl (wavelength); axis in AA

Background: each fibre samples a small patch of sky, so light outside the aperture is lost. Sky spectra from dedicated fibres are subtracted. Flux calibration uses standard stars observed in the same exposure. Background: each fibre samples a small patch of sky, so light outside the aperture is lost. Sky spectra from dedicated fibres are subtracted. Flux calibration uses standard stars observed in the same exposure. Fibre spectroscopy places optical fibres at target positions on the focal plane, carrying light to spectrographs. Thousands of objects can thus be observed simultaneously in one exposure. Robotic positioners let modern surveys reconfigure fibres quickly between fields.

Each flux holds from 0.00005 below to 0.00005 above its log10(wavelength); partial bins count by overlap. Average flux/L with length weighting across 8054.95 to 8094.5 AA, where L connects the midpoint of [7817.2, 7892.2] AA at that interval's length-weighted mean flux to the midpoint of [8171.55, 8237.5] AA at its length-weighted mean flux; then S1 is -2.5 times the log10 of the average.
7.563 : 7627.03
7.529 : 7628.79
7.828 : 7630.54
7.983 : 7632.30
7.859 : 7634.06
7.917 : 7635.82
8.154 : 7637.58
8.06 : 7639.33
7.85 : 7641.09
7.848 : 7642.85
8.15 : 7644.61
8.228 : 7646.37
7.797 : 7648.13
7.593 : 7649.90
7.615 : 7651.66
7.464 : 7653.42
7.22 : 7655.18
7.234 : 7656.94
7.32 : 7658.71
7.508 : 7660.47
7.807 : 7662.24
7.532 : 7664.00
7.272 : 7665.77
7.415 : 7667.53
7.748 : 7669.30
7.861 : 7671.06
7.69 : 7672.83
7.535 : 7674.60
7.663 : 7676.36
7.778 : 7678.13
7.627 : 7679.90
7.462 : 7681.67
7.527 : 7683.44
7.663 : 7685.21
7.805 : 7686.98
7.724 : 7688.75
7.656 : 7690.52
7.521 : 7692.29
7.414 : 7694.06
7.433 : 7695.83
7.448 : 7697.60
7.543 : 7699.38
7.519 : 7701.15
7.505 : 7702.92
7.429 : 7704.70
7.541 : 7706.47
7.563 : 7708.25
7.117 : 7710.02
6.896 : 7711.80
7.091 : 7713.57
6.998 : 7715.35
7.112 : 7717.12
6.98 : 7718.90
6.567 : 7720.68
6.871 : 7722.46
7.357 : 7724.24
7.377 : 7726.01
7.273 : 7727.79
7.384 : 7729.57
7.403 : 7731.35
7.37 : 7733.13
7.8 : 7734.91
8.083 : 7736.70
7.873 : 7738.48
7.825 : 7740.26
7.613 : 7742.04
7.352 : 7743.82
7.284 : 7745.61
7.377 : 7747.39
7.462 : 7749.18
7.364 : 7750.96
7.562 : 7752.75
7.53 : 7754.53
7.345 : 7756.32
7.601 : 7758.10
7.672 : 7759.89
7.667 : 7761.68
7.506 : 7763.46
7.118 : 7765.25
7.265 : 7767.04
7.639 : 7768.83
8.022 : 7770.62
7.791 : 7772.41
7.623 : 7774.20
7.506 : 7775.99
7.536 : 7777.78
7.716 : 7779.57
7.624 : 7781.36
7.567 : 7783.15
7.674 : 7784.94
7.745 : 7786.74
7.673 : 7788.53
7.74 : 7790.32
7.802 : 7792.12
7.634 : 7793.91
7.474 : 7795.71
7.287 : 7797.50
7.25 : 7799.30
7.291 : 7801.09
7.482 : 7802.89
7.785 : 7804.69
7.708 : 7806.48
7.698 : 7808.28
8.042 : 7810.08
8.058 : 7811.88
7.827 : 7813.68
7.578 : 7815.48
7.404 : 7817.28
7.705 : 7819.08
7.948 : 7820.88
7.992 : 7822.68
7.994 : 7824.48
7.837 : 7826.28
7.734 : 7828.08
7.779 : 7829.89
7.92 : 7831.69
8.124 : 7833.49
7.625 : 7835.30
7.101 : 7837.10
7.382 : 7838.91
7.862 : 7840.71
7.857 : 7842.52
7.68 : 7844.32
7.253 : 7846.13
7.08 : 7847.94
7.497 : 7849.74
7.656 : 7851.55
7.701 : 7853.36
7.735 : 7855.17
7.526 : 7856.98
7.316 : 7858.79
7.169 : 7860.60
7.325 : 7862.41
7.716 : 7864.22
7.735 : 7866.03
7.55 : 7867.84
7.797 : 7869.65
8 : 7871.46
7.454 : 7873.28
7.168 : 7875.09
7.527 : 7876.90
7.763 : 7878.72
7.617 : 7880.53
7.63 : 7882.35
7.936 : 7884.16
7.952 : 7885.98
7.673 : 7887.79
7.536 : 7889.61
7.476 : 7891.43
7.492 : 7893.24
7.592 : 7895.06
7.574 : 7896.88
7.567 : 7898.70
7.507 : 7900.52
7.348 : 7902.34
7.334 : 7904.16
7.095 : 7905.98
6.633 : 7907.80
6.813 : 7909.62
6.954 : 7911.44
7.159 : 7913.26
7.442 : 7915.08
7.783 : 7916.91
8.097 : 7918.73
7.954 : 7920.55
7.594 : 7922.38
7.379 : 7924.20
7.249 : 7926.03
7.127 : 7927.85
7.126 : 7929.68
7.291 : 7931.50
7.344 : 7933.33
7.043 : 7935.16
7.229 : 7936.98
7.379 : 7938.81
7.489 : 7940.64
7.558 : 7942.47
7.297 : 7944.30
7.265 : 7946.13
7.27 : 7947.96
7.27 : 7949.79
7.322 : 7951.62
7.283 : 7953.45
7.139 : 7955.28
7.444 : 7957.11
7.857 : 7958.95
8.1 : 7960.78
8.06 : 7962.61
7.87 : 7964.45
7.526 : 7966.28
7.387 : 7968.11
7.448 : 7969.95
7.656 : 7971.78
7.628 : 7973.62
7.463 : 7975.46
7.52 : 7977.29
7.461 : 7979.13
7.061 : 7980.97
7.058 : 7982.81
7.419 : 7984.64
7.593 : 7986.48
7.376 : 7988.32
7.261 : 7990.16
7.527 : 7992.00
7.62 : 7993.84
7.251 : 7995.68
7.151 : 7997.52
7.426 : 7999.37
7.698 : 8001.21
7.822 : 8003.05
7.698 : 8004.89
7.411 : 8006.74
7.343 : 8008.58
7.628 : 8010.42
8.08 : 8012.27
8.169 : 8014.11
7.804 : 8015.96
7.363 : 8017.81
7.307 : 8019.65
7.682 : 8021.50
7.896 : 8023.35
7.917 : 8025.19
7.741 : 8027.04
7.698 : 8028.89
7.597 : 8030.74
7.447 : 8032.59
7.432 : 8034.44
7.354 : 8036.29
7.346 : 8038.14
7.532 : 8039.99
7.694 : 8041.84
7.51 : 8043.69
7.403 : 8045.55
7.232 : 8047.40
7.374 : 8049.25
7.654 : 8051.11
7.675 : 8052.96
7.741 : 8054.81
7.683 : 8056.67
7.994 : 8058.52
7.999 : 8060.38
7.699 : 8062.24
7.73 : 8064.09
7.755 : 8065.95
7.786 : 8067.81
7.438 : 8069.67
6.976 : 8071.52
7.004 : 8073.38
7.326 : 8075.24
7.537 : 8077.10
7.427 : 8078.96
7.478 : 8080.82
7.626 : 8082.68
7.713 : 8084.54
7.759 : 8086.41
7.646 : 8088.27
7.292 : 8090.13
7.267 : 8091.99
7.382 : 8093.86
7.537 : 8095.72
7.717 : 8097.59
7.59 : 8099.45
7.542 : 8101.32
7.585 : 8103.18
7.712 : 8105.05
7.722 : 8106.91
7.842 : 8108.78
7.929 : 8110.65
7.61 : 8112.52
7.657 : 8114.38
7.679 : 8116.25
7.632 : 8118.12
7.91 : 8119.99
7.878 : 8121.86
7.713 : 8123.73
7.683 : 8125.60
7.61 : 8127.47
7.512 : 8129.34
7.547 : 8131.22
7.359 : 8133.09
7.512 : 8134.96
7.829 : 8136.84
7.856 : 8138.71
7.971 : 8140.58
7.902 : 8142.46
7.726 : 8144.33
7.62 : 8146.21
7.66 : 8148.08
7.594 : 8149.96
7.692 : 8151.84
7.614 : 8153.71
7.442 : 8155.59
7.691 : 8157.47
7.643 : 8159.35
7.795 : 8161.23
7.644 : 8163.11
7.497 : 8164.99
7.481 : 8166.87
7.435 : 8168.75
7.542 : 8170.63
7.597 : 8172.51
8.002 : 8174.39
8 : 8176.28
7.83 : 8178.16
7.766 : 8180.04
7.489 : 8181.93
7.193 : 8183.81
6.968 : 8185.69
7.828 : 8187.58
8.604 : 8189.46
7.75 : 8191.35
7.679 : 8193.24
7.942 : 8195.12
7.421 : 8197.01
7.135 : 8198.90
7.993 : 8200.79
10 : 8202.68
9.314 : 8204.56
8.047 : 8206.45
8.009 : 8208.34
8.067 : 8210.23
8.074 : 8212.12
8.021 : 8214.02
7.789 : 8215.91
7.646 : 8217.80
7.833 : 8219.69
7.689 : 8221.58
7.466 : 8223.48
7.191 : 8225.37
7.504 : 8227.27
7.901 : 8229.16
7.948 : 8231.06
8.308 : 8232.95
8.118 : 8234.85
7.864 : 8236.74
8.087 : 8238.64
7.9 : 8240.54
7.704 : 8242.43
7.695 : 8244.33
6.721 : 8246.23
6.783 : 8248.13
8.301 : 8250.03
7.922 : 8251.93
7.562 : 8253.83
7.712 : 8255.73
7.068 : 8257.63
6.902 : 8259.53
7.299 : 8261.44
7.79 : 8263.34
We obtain 0.03 mag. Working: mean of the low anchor 7.64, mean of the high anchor 7.89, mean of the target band 7.55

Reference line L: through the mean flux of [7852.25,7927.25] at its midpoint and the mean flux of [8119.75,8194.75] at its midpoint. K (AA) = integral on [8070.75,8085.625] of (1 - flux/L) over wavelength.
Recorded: 0.45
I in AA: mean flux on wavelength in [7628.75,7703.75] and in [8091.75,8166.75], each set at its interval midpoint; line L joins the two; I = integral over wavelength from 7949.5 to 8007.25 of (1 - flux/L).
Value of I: 1.2 AA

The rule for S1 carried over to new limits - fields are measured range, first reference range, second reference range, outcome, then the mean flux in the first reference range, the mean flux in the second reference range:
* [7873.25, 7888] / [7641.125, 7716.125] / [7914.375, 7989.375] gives -0.02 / 7.55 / 7.46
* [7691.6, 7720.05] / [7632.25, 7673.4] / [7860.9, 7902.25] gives 0.05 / 7.71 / 7.61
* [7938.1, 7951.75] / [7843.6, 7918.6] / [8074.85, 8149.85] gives 0.03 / 7.49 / 7.64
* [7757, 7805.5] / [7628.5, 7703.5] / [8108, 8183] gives 0.01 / 7.66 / 7.68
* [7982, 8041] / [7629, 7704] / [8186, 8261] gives 0.03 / 7.66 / 7.82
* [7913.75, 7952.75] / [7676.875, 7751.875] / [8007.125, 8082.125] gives 0.02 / 7.43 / 7.59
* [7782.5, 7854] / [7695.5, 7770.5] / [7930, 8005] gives -0.03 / 7.4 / 7.45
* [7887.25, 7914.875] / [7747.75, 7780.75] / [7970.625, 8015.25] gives 0.03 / 7.55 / 7.51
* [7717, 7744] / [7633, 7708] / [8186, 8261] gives 0.04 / 7.64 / 7.82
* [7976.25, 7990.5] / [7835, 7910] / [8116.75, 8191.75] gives 0.03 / 7.51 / 7.67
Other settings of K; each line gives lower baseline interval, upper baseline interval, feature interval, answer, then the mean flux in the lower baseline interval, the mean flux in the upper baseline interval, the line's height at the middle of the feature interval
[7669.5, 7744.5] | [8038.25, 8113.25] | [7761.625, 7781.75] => -0.3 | 7.46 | 7.57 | 7.48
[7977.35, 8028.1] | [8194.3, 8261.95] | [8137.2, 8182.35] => 0.2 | 7.55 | 7.81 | 7.73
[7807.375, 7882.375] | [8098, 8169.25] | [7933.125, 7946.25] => 0.6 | 7.65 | 7.67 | 7.66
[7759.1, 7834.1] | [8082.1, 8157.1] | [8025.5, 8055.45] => 0.5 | 7.68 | 7.65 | 7.66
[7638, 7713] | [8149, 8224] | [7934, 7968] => 1.1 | 7.59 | 7.81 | 7.71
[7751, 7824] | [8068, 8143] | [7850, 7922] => 0.9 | 7.63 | 7.6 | 7.62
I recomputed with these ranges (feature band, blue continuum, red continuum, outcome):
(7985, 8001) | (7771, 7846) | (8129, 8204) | 0.61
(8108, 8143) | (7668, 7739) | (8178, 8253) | 0.25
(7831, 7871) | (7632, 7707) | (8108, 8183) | 0.44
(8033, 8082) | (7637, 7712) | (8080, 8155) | 0.74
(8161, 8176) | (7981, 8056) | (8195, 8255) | 0.29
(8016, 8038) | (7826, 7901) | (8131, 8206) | 0.31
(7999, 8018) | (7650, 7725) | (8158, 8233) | -0.05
